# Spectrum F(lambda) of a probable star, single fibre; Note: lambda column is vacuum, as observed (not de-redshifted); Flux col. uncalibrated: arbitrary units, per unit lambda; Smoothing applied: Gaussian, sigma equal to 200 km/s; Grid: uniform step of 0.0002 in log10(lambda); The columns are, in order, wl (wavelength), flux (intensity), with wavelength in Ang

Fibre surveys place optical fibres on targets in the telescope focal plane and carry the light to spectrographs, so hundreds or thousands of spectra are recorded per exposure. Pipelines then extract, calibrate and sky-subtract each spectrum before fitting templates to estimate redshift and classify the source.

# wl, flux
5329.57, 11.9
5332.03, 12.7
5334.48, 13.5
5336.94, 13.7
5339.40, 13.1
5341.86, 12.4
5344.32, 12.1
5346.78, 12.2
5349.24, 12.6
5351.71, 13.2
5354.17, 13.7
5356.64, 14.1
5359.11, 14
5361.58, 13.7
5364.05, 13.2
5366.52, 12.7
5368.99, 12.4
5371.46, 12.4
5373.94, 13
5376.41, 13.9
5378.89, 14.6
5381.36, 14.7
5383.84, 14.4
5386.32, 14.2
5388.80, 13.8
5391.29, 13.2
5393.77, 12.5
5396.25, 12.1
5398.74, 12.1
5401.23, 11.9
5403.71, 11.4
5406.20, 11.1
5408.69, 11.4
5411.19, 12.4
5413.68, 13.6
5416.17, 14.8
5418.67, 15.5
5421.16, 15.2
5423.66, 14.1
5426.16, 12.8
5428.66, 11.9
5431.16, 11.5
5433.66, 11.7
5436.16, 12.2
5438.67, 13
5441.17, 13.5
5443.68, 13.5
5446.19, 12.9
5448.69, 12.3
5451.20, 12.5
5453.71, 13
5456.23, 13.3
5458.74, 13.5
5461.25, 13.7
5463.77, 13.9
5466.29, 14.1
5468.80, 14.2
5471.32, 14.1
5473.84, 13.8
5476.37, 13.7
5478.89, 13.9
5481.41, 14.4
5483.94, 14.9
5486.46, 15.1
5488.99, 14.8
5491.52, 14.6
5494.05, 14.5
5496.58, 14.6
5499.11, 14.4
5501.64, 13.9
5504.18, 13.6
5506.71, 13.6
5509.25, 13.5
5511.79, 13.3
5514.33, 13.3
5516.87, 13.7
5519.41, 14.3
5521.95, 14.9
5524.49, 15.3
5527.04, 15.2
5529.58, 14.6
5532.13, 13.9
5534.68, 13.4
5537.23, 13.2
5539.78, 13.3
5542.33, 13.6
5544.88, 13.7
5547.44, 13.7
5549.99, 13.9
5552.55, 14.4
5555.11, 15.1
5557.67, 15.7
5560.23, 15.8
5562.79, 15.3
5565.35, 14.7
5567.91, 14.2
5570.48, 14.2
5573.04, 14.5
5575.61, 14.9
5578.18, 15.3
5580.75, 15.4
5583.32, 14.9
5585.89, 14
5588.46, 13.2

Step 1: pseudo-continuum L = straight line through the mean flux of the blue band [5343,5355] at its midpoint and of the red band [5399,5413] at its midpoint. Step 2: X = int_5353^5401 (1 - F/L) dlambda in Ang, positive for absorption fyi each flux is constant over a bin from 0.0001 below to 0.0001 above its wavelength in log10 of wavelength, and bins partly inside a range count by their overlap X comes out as -4.4 Ang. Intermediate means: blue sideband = 12.7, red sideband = 11.7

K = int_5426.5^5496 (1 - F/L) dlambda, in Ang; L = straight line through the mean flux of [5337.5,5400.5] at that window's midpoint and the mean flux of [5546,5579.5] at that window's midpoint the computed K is 2.2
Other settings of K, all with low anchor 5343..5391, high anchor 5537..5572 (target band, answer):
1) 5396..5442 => 3.11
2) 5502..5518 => 0.71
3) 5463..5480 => -0.01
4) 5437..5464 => 1.35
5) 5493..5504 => -0.14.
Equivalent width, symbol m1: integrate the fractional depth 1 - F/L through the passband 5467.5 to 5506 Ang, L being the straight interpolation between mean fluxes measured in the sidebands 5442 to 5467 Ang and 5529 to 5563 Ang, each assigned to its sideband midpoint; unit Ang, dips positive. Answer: -2.0 Ang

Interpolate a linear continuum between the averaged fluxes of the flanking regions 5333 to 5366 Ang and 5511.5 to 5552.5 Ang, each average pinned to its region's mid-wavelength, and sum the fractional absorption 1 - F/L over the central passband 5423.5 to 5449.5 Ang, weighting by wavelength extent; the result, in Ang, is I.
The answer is 1.8 Ang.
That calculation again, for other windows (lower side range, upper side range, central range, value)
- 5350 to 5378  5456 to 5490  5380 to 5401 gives 0.3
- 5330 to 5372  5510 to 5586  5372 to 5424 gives 0.2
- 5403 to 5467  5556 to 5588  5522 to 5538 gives -0.1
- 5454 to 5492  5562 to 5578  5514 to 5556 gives 1.0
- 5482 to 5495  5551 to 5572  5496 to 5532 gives 1.6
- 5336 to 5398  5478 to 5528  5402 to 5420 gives 1.0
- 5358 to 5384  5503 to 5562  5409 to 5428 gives -0.2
